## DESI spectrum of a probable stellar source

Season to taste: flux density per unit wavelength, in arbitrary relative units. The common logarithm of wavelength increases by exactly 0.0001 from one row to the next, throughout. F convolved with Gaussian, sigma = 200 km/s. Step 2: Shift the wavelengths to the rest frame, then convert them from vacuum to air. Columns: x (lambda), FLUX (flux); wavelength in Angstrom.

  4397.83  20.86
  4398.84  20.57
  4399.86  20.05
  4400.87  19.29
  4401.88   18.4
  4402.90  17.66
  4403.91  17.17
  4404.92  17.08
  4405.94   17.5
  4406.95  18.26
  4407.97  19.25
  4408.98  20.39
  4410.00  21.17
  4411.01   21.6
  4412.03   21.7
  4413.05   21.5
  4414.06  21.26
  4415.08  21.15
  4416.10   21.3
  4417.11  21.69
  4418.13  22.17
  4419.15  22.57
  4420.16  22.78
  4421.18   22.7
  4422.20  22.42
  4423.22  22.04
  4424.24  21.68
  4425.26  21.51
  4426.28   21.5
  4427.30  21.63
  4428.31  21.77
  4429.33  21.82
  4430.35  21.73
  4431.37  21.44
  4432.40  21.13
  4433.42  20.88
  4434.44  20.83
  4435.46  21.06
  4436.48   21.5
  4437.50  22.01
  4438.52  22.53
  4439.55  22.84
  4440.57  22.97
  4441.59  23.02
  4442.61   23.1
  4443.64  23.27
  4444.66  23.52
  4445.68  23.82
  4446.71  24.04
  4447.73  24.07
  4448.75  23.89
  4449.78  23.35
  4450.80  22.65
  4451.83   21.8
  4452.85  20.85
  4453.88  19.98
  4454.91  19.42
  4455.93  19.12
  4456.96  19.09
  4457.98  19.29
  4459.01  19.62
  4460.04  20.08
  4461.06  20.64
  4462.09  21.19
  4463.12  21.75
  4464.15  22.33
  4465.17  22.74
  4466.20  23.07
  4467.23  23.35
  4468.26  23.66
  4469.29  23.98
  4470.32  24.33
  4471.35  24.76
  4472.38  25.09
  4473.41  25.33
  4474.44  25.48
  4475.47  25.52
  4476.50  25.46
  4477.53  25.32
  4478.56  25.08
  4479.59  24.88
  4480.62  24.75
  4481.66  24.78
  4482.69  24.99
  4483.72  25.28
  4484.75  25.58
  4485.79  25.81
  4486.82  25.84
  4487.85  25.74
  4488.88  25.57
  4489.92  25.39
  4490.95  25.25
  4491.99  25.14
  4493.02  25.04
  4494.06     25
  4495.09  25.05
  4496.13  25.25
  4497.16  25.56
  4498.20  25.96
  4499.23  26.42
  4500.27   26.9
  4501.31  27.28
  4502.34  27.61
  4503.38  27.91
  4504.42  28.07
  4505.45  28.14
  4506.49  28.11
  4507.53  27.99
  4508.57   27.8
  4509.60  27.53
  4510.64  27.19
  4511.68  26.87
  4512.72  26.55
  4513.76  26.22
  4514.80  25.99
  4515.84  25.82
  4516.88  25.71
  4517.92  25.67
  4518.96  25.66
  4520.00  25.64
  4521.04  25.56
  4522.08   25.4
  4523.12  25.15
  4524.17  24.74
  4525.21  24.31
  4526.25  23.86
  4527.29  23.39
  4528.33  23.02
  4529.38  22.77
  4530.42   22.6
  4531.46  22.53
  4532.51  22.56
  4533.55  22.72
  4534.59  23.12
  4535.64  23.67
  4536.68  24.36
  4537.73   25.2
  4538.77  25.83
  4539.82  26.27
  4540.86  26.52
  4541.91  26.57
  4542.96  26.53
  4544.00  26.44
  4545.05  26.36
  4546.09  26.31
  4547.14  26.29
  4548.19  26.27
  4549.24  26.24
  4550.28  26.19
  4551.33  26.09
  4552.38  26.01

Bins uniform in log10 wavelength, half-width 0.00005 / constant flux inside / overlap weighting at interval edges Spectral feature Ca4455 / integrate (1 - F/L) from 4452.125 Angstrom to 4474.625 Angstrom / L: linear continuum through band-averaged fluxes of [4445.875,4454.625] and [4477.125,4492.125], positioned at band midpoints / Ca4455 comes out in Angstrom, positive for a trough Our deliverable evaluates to 1.54 Angstrom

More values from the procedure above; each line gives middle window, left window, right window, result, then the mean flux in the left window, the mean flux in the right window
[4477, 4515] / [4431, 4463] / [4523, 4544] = -4.9 Angstrom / 21.7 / 24.3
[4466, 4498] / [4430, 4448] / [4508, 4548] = -1.7 Angstrom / 22.4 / 25.2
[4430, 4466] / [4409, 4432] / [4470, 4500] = 2.3 Angstrom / 21.7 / 25.3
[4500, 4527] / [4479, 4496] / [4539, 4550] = -0.7 Angstrom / 25.2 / 26.4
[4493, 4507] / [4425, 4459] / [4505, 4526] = -0.7 Angstrom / 21.8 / 26.3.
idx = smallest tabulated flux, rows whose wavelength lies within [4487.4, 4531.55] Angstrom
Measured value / 22.53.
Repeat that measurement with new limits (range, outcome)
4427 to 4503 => 19.09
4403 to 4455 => 17.08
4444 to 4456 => 19.12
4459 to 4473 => 19.62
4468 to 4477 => 23.66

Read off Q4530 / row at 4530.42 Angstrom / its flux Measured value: 22.6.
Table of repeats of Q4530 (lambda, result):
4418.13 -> 22.17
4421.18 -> 22.7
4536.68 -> 24.36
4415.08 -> 21.15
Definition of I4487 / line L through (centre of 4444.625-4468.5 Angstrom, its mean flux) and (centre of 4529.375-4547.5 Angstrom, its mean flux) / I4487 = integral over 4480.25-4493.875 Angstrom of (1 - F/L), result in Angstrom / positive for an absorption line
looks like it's -1.4 Angstrom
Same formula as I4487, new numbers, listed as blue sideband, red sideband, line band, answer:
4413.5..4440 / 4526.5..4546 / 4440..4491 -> -1.42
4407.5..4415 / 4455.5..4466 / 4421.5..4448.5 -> -1.83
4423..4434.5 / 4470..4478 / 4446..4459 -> 1.10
